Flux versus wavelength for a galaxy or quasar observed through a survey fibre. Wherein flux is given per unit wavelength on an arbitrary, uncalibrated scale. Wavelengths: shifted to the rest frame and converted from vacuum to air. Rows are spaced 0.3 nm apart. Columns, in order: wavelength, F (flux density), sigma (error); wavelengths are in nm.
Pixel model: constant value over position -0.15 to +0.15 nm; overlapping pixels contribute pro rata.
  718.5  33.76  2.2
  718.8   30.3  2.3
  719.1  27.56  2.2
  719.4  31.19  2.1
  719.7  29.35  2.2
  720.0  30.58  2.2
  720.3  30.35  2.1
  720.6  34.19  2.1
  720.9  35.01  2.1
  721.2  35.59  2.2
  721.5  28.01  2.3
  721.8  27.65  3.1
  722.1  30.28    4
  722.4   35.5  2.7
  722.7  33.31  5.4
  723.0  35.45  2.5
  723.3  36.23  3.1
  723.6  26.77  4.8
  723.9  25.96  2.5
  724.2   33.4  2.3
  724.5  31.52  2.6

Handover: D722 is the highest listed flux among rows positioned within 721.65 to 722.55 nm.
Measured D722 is 35.5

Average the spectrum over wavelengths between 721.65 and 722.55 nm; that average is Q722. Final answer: 31.1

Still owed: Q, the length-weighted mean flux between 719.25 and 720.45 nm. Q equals 30.4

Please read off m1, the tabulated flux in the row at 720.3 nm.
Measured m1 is 30.35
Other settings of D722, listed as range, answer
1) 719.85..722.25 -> 35.59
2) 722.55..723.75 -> 36.23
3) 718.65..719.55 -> 31.19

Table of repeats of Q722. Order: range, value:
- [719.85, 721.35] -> 33.1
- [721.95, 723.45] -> 34.2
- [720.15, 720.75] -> 32.3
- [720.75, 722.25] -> 31.3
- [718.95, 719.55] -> 29.4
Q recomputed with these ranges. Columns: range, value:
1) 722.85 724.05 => 31.1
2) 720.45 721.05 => 34.6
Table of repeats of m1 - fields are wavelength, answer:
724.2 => 33.4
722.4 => 35.5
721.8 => 27.65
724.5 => 31.52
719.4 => 31.19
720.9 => 35.01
